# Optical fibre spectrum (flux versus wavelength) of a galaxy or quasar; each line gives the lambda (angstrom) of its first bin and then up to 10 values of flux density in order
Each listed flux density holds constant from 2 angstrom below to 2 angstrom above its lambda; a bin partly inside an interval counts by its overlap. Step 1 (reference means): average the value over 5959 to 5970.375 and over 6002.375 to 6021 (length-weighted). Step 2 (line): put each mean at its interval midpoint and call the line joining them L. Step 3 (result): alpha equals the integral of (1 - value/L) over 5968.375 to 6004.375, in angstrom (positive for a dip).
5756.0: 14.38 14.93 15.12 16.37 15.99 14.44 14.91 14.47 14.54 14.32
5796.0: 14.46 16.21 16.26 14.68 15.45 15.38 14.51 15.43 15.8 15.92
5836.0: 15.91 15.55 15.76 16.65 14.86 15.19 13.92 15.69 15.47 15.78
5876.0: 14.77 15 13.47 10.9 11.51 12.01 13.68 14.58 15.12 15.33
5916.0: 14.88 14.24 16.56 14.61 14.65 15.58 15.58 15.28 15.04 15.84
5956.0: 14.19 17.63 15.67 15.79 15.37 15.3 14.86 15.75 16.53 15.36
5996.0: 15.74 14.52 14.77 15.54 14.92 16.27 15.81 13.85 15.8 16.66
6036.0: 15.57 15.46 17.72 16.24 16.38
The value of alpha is 1.06 angstrom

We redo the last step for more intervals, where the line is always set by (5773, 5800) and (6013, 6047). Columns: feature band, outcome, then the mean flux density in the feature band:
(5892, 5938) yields 2.4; 14.5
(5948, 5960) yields 0.0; 15.5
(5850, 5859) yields 0.1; 14.9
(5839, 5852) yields -0.7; 15.8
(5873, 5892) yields 2.2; 13.4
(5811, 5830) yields -0.6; 15.3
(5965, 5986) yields 0.2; 15.4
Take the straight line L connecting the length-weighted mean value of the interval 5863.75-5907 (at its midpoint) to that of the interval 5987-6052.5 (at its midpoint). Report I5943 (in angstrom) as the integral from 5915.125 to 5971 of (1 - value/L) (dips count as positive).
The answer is -2.9 angstrom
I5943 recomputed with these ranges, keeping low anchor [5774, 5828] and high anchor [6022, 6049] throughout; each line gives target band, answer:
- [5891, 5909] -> 2.35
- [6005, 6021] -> 0.24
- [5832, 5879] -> -0.60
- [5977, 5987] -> 0.17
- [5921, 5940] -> 0.23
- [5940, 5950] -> 0.20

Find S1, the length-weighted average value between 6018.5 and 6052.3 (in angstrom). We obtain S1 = 15.9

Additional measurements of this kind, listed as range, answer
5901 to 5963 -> 15.3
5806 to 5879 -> 15.4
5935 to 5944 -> 15.5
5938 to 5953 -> 15.4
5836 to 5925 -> 14.6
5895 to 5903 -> 13.2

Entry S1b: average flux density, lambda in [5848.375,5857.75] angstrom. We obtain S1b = 15.3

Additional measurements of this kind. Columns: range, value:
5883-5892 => 11.9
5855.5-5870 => 15.1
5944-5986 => 15.5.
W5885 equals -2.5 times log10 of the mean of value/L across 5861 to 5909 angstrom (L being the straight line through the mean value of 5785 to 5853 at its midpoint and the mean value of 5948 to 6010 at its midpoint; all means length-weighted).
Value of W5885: 0.11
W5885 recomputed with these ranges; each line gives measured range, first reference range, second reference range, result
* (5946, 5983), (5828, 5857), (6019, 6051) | 0.02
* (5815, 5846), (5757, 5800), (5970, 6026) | -0.03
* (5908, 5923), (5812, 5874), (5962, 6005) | 0.03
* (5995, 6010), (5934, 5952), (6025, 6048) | 0.05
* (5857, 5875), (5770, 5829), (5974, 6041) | 0.00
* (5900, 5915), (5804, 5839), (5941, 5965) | 0.05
